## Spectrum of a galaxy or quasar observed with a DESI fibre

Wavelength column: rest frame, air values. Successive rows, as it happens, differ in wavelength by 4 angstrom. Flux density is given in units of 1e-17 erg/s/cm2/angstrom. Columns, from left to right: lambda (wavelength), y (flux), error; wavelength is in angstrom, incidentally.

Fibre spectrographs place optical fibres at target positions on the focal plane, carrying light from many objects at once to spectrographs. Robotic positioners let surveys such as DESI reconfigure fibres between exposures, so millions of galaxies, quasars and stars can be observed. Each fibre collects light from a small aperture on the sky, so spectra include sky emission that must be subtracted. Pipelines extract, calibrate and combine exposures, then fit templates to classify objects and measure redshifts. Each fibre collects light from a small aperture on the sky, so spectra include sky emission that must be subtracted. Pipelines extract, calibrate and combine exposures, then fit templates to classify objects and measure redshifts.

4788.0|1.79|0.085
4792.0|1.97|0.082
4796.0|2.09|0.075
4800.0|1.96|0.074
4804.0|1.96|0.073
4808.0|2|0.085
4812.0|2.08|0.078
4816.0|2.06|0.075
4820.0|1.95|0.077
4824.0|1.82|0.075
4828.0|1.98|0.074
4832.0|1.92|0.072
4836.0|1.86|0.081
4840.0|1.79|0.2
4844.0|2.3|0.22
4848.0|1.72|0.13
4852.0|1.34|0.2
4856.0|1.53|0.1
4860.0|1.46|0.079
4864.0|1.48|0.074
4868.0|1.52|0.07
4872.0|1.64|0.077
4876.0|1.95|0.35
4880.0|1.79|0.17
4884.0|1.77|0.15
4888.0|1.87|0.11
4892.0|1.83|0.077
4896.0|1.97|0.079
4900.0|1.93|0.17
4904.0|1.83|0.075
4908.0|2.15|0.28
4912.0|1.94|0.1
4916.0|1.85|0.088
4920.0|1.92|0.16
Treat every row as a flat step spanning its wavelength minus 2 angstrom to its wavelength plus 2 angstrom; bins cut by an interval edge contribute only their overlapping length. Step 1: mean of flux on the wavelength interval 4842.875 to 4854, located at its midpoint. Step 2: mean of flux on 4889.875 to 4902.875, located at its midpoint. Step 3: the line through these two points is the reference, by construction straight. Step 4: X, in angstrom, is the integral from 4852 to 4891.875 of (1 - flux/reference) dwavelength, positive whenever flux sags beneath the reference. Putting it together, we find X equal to 3.7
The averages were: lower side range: 1.75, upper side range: 1.9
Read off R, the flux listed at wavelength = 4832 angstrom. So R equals 1.92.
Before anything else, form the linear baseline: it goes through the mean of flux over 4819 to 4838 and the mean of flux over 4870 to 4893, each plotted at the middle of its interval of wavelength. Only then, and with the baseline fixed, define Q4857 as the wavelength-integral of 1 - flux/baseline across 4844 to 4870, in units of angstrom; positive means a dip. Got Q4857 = 4.0 angstrom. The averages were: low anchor 1.9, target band 1.57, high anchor 1.81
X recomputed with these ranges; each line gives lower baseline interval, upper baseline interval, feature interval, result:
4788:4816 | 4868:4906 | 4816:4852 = 0.7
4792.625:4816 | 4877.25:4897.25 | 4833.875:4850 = 0.2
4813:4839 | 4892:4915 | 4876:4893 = 1.0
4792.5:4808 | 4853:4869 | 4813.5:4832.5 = -1.5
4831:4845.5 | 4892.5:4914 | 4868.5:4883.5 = 1.5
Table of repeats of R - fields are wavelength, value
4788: 1.79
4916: 1.85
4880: 1.79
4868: 1.52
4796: 2.09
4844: 2.3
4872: 1.64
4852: 1.34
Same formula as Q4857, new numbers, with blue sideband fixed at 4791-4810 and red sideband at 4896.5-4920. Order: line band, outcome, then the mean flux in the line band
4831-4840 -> 0.52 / 1.86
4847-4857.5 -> 2.44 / 1.51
